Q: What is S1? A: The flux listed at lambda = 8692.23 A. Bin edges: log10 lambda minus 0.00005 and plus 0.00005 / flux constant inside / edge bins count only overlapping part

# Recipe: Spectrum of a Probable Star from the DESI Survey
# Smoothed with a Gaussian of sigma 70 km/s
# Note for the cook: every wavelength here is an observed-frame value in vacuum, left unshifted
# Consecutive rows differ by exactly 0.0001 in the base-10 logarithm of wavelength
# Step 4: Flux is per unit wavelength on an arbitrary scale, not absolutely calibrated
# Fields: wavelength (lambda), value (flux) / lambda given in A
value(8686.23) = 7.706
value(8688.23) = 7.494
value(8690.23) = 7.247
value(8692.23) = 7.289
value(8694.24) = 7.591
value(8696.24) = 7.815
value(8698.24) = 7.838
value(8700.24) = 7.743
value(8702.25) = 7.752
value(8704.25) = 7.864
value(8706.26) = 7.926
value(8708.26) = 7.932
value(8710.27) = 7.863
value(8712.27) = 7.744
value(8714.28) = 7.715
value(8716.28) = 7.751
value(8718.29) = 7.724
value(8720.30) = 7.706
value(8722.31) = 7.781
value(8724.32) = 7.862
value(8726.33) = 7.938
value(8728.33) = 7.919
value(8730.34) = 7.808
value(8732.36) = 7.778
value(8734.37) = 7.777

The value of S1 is 7.289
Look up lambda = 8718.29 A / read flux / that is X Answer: 7.724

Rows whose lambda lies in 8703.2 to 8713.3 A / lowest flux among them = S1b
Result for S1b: 7.744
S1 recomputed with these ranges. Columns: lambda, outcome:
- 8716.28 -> 7.751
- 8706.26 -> 7.926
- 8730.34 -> 7.808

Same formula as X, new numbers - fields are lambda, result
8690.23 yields 7.247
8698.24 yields 7.838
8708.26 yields 7.932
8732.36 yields 7.778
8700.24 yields 7.743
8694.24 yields 7.591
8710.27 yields 7.863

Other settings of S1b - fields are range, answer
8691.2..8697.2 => 7.289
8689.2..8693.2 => 7.247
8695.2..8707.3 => 7.743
